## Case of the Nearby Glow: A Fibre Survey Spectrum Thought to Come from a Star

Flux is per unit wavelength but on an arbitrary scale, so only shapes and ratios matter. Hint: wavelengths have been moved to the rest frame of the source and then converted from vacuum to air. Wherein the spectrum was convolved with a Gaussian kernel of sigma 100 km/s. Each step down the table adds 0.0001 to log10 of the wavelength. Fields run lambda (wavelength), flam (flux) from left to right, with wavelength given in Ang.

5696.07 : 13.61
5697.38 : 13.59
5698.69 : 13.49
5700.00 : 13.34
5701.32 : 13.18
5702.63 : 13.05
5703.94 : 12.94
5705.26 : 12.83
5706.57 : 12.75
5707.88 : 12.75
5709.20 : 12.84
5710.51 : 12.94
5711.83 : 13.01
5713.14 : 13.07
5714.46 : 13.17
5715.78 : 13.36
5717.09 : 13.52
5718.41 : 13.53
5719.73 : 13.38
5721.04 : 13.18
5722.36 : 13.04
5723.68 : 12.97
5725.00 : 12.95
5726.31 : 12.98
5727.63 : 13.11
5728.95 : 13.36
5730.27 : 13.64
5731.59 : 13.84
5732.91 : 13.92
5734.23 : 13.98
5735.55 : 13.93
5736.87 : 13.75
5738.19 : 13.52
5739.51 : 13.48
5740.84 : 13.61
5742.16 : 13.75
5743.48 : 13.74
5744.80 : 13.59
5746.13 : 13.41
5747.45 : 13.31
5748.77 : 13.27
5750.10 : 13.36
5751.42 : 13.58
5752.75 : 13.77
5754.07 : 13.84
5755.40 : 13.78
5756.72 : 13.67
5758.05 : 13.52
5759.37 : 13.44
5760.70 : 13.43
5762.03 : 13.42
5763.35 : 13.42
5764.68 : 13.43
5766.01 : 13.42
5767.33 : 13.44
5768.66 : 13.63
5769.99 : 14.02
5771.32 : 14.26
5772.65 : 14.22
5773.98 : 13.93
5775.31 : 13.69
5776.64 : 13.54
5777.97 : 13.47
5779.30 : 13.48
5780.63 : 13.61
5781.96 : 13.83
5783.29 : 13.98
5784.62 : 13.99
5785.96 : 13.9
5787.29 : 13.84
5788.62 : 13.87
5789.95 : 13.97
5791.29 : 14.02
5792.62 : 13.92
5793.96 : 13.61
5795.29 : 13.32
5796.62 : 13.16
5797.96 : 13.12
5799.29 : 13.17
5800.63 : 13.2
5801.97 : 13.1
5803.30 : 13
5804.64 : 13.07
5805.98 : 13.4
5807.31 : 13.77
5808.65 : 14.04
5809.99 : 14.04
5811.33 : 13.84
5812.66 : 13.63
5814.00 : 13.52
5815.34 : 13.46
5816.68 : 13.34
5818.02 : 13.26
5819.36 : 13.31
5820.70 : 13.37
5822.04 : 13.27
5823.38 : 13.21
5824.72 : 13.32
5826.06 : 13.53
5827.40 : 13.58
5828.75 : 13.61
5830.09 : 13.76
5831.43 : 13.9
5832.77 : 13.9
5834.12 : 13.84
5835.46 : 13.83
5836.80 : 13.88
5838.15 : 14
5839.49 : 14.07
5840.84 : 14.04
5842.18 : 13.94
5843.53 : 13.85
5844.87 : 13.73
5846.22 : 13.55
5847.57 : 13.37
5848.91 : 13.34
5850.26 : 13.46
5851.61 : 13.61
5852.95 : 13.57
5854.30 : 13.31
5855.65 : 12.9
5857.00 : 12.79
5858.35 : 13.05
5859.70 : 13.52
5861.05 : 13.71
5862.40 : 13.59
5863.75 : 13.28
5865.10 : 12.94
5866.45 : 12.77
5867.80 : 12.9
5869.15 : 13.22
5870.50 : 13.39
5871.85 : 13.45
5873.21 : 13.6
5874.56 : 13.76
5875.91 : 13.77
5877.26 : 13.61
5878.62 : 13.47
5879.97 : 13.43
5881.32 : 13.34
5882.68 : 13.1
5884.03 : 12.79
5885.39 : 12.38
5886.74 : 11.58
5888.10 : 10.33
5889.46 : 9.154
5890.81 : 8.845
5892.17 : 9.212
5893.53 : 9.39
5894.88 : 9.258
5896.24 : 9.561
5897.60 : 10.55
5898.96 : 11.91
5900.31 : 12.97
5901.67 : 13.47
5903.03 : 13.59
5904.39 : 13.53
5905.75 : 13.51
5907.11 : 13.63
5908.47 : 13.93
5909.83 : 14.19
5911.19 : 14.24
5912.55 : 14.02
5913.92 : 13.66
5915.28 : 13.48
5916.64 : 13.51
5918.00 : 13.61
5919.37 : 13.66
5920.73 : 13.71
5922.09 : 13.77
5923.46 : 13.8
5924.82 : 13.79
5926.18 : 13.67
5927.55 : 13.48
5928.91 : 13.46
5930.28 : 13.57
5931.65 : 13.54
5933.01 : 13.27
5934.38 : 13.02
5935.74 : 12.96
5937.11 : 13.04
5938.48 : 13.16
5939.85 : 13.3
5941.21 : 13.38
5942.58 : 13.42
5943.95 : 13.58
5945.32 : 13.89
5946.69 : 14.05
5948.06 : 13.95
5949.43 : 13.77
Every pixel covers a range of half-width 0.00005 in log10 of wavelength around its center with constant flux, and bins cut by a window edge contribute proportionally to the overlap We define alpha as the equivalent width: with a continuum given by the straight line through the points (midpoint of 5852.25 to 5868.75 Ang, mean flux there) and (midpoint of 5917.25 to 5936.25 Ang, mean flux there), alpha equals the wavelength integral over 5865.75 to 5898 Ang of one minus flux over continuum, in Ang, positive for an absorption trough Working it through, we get 3.2 Ang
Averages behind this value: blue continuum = 13.2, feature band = 12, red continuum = 13.5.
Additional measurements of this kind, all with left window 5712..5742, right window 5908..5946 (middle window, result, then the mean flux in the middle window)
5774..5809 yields -0.29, 13.6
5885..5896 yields 2.93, 9.94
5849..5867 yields 0.33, 13.3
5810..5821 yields -0.01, 13.5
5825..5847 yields -0.49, 13.8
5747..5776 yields -0.40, 13.6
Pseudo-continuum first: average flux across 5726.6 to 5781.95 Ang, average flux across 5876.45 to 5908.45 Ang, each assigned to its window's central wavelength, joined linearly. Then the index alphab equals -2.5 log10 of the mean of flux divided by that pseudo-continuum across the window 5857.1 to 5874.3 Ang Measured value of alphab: -0.09 mag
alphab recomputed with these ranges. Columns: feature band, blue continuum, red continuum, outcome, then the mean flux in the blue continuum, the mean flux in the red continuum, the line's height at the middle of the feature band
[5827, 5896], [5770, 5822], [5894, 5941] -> 0.04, 13.6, 13.2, 13.4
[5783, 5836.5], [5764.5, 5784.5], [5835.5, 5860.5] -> 0.01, 13.7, 13.6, 13.7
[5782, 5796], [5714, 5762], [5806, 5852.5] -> -0.02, 13.5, 13.7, 13.6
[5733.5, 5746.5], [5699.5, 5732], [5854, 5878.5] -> -0.04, 13.1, 13.3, 13.2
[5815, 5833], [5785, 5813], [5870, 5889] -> -0.01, 13.6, 12.9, 13.4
